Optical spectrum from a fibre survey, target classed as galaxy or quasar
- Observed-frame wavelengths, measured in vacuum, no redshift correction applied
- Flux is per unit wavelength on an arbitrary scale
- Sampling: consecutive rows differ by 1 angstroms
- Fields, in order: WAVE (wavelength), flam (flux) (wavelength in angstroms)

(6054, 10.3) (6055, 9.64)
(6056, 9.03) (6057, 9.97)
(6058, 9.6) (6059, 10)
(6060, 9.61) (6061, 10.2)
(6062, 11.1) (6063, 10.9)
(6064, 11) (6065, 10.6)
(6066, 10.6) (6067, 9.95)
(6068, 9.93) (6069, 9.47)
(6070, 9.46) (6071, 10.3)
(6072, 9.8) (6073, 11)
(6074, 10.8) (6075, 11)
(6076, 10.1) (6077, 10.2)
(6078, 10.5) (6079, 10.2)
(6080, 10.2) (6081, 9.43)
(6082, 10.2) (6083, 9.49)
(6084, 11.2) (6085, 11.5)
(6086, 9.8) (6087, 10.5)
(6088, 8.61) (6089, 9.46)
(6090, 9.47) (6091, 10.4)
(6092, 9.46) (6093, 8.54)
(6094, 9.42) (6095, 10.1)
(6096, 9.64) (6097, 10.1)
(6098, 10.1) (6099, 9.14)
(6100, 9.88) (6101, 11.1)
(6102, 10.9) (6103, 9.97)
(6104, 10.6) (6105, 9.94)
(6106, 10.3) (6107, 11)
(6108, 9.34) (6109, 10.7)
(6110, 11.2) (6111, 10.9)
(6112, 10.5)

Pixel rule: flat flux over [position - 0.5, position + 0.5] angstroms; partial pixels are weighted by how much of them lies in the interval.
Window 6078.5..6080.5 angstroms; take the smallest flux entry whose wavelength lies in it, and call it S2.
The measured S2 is 10.2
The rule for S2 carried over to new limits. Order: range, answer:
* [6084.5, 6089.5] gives 8.61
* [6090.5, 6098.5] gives 8.54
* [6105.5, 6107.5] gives 10.3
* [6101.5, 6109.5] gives 9.34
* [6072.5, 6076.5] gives 10.1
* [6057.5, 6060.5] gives 9.6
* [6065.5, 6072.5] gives 9.46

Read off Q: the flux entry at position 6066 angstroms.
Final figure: 10.6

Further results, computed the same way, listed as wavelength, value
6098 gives 10.1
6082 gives 10.2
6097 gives 10.1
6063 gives 10.9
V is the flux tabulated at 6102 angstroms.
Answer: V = 10.9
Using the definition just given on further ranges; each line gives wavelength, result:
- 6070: 9.46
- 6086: 9.8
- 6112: 10.5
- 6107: 11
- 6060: 9.61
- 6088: 8.61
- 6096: 9.64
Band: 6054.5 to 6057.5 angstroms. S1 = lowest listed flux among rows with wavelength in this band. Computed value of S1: 9.03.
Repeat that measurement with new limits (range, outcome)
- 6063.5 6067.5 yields 9.95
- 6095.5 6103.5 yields 9.14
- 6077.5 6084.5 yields 9.43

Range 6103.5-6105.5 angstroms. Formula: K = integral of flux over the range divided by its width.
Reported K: 10.3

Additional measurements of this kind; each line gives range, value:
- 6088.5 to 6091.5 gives 9.78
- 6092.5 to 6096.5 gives 9.43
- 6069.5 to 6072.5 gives 9.85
